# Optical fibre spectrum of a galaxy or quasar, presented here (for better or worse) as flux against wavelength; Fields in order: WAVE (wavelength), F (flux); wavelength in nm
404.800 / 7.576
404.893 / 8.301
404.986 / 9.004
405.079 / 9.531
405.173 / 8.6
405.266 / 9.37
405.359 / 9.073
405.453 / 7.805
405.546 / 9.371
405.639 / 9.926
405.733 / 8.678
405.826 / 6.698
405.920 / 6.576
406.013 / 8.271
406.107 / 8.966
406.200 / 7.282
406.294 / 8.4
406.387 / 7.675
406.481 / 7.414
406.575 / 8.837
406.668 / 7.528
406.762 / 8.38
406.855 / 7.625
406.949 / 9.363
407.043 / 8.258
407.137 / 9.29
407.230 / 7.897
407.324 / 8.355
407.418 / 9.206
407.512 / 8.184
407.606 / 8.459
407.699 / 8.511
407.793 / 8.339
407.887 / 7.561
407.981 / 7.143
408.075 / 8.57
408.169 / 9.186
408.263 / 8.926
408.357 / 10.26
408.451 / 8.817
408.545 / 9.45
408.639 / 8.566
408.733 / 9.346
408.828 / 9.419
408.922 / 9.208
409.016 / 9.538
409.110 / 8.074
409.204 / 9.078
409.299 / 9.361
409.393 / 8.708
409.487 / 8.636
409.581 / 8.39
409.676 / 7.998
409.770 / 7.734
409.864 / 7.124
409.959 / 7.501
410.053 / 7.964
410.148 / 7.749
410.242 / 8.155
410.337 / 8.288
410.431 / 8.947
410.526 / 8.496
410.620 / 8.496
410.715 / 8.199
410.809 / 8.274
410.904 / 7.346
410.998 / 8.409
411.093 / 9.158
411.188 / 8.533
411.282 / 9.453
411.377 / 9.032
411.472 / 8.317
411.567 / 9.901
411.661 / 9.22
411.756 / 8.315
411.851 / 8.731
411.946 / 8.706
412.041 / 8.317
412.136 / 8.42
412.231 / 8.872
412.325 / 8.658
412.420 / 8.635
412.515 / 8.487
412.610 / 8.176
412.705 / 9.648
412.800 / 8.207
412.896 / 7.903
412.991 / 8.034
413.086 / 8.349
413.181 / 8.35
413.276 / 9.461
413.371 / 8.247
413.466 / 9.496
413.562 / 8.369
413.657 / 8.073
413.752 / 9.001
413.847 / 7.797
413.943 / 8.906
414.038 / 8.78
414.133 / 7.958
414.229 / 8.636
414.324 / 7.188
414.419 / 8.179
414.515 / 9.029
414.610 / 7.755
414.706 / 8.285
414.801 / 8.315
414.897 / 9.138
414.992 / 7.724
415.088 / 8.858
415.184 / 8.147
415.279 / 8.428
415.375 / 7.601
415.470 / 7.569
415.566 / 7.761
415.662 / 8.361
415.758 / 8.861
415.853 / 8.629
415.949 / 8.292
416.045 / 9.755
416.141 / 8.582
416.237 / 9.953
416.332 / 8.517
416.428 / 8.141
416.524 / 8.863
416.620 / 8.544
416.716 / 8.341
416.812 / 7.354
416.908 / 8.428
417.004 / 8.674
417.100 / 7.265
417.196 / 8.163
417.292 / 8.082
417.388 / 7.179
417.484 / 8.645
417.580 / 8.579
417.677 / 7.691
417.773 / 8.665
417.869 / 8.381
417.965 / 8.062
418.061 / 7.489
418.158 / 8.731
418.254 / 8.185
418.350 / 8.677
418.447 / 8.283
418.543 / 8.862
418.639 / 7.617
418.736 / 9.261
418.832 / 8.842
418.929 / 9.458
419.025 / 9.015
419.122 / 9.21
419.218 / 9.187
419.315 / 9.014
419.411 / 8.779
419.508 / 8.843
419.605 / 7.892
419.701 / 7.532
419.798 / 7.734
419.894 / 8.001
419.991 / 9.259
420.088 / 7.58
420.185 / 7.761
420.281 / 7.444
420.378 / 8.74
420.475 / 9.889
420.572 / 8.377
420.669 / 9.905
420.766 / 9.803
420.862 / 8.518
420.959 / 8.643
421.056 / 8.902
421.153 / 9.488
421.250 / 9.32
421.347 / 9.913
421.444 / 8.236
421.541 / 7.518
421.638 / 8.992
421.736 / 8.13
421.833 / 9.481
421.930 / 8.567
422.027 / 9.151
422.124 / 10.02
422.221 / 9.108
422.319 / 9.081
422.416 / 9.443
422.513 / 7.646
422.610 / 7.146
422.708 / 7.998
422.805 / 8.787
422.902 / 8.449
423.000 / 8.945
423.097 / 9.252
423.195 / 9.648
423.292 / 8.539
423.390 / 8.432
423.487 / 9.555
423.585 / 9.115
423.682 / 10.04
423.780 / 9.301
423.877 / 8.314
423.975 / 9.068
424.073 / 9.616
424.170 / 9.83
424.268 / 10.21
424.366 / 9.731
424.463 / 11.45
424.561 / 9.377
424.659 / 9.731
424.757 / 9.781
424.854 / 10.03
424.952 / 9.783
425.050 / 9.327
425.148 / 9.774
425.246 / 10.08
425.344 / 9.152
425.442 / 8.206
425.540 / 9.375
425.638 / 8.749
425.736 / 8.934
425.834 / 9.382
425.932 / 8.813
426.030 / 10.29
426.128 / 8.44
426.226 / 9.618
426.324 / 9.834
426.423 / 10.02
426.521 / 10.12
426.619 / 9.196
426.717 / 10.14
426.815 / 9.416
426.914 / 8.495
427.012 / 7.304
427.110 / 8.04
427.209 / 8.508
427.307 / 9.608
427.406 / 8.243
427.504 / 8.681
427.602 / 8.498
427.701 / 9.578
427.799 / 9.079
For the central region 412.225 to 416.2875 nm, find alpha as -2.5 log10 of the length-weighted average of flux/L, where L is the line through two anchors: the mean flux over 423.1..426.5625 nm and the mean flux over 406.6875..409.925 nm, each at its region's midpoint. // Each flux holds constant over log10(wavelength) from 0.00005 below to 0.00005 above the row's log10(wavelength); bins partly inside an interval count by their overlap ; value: 0.06 mag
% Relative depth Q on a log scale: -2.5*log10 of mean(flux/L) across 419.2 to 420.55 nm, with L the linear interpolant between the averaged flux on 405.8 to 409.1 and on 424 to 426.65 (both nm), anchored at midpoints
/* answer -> 0.11 mag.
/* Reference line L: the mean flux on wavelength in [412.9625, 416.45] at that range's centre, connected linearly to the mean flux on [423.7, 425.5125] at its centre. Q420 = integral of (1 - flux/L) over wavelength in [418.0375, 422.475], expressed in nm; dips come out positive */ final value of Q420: 0.17 nm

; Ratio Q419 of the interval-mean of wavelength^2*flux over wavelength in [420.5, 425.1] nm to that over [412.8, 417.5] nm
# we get 1.13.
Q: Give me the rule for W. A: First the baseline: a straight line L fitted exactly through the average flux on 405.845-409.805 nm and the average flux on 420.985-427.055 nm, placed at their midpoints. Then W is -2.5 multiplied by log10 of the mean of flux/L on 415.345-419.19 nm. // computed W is 0.06 mag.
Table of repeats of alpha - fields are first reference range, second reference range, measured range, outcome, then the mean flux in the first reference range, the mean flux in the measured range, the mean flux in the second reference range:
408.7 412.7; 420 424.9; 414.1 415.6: 0.073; 8.57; 8.17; 9.04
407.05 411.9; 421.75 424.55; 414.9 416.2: 0.055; 8.58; 8.39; 9.13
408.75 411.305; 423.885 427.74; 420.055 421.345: 0.023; 8.45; 8.86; 9.33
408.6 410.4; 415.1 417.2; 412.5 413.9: -0.010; 8.47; 8.5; 8.39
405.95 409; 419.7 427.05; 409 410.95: 0.044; 8.52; 8.27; 9.08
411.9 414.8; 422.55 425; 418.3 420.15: 0.043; 8.46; 8.57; 9.28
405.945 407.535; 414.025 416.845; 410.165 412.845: -0.036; 8.27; 8.61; 8.39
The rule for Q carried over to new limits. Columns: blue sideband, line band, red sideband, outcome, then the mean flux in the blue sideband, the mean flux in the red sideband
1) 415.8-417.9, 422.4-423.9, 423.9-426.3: 0.06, 8.4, 9.52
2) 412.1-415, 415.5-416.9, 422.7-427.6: 0.01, 8.47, 9.26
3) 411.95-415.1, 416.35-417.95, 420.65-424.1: 0.06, 8.46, 8.93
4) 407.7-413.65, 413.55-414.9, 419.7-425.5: 0.05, 8.58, 9.03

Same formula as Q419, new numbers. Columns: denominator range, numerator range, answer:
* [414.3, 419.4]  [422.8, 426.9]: 1.16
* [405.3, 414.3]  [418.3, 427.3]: 1.13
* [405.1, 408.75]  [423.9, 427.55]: 1.21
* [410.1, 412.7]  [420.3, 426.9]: 1.14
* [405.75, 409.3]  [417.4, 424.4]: 1.10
